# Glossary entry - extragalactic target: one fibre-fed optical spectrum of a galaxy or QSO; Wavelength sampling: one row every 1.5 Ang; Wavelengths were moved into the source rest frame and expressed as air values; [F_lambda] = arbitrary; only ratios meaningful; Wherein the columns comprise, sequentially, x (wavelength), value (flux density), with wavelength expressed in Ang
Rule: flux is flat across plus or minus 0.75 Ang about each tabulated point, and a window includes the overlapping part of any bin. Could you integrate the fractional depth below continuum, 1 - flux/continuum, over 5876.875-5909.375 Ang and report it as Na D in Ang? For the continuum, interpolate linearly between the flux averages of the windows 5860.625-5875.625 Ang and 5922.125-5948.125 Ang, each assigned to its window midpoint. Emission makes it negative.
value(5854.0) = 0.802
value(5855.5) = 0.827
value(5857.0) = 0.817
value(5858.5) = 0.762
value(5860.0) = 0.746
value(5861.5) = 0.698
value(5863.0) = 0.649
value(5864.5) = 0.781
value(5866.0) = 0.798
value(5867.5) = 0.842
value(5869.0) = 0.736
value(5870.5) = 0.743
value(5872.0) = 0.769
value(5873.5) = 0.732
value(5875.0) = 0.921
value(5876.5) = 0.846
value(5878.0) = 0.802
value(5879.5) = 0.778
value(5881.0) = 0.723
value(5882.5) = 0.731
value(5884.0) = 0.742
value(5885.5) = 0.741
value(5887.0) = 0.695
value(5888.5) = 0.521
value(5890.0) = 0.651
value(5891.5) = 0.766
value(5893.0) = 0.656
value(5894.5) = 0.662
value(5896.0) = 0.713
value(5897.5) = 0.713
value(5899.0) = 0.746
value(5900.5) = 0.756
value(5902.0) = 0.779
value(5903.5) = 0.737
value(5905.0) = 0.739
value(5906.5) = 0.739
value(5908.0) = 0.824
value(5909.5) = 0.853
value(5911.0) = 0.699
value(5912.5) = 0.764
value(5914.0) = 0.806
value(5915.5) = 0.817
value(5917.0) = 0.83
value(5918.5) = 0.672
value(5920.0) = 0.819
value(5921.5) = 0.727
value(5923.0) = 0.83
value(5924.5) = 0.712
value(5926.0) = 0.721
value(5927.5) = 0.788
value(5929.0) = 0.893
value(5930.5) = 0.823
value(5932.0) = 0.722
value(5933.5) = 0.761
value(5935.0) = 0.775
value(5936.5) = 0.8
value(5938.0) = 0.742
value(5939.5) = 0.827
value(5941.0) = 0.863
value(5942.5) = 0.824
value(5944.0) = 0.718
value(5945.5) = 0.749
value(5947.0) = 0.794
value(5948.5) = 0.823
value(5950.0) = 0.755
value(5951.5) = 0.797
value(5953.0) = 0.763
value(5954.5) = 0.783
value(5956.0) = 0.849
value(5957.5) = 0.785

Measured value 1.9 Ang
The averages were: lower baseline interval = 0.765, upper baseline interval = 0.785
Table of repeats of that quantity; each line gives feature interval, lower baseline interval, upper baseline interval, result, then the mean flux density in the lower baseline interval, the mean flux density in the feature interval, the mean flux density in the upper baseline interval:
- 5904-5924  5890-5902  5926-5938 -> -0.7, 0.716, 0.777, 0.787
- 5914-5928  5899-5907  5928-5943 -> 0.2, 0.75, 0.77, 0.802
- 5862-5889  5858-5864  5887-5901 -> -2.0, 0.715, 0.754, 0.686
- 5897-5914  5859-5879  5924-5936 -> 0.3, 0.774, 0.762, 0.776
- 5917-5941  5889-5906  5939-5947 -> -0.2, 0.717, 0.779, 0.795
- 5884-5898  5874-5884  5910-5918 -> 1.9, 0.794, 0.683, 0.782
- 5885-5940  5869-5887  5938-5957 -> 2.1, 0.77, 0.752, 0.793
